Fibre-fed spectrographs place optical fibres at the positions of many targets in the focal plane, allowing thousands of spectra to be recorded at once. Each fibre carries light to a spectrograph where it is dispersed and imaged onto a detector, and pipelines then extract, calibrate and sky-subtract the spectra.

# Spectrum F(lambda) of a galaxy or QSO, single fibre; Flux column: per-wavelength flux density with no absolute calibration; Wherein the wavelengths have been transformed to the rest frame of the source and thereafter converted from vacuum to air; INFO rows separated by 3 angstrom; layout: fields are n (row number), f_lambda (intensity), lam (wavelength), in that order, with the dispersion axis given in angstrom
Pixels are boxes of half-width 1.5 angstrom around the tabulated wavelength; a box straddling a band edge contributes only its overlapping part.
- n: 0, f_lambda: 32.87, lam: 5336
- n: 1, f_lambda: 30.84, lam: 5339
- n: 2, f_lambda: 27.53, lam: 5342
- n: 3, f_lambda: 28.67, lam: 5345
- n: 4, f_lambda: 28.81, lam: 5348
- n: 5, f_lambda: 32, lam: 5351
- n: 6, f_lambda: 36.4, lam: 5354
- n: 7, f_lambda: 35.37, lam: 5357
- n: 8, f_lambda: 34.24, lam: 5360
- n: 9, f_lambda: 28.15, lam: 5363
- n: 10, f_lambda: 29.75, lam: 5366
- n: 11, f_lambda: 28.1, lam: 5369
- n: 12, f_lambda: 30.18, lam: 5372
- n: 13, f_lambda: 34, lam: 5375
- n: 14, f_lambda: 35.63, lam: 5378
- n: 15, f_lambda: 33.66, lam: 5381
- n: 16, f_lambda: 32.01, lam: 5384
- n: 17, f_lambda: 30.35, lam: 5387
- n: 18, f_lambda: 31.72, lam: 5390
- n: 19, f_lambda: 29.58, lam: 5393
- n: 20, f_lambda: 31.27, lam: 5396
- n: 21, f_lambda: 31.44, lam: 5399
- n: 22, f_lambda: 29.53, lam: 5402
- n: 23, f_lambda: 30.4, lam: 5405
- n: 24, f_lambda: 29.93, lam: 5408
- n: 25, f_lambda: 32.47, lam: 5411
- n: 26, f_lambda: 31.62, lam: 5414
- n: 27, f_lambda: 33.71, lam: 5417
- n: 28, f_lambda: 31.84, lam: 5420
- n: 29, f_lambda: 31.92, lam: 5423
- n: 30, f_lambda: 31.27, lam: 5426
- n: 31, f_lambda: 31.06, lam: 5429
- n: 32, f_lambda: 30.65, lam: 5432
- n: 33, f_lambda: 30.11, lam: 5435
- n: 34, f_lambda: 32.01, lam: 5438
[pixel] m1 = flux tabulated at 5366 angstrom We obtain 29.75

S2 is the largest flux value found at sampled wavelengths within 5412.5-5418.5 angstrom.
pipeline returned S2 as 33.71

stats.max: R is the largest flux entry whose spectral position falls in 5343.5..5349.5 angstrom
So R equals 28.81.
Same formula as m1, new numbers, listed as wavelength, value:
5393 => 29.58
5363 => 28.15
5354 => 36.4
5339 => 30.84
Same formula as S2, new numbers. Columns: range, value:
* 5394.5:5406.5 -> 31.44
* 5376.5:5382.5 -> 35.63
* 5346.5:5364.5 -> 36.4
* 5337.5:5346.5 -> 30.84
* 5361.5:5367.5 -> 29.75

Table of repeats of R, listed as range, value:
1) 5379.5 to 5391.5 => 33.66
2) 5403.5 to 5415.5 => 32.47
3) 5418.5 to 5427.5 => 31.92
